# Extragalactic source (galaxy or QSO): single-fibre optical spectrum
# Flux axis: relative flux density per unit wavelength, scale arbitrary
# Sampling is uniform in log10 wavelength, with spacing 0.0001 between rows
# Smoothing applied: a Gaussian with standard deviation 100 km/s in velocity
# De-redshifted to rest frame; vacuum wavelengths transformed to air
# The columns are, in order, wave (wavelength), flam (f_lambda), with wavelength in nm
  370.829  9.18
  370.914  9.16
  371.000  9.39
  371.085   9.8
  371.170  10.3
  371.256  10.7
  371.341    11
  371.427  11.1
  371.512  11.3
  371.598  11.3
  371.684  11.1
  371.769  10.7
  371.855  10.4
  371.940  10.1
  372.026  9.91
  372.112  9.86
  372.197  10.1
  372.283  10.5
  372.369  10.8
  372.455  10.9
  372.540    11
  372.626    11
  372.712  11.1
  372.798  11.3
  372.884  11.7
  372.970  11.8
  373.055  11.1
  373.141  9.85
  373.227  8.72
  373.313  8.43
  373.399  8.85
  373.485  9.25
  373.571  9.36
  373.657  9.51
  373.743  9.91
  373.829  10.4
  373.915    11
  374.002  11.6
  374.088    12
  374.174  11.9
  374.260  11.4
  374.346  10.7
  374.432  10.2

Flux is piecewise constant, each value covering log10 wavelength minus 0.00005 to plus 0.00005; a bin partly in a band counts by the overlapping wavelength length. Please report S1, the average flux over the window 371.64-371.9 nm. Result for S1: 10.7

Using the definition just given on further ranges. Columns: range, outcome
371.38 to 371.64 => 11.2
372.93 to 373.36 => 9.97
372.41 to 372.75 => 11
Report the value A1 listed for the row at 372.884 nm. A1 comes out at 11.7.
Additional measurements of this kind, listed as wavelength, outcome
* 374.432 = 10.2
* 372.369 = 10.8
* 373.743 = 9.91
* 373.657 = 9.51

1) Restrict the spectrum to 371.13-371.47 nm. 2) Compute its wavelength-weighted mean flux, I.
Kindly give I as 10.8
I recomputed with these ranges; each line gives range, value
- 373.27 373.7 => 9.08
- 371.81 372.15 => 10.1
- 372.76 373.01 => 11.6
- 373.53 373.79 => 9.61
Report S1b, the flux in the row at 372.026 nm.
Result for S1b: 9.91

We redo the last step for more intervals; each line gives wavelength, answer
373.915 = 11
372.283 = 10.5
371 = 9.39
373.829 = 10.4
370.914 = 9.16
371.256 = 10.7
